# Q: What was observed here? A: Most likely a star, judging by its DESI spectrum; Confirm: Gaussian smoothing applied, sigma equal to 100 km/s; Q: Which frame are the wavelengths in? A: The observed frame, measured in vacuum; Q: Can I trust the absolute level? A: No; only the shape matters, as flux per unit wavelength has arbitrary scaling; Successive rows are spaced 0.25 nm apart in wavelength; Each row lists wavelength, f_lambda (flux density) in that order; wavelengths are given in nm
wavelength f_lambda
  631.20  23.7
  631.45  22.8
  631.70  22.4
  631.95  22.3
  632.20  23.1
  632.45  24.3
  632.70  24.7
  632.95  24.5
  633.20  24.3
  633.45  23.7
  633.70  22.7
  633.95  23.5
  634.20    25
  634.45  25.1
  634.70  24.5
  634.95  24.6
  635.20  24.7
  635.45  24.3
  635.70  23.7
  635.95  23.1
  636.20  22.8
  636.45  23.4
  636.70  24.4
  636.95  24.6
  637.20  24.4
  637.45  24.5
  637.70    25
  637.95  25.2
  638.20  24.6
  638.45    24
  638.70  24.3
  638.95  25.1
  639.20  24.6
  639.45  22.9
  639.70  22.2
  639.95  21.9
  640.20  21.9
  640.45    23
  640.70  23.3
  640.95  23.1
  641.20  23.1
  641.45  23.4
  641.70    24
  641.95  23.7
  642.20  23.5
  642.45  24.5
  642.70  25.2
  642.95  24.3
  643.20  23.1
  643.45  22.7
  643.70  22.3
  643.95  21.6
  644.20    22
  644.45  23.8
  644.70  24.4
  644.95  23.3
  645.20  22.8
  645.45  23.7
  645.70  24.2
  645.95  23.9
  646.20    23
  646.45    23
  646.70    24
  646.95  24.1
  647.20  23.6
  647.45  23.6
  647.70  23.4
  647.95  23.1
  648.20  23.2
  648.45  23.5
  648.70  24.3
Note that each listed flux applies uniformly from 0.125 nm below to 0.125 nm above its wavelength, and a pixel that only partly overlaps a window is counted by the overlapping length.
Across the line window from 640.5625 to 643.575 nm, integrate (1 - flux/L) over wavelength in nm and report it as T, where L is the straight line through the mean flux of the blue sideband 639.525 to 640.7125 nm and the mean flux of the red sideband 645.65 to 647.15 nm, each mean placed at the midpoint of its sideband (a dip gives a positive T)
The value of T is -0.11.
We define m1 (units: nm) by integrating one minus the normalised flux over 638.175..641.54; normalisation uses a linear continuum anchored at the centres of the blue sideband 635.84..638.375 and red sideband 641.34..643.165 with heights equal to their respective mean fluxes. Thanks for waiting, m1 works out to 0.11 nm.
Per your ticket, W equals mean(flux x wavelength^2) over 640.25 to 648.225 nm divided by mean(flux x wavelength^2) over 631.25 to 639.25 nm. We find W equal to 1.00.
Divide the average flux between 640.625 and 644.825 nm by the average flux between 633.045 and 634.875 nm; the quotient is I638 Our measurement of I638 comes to 1.0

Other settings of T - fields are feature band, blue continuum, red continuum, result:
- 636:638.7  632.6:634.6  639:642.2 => -0.07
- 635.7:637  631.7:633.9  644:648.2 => 0.00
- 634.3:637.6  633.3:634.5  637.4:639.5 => 0.00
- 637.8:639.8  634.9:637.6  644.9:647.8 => -0.02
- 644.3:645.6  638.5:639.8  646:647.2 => 0.00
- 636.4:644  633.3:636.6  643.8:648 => -0.01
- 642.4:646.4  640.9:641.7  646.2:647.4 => 0.01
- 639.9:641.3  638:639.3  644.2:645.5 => 0.08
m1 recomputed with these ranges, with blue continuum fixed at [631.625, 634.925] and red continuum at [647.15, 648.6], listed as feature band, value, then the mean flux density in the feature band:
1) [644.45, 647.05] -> -0.02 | 23.6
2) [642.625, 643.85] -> 0.01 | 23.4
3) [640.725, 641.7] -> 0.01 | 23.3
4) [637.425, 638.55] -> -0.04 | 24.7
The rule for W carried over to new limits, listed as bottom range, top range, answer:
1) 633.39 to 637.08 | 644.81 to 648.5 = 1.01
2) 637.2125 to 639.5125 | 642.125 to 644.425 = 0.96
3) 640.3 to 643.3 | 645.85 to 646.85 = 1.01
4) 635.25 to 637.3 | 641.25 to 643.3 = 1.02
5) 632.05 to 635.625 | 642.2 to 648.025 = 1.00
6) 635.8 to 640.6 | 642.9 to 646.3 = 1.00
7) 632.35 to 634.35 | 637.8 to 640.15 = 1.01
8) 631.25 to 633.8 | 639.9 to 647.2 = 1.03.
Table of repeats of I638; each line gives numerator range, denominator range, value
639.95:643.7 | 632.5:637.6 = 0.97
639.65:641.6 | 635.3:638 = 0.94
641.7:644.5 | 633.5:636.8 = 0.97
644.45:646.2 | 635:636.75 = 1.00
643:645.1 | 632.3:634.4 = 0.95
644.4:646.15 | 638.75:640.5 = 1.02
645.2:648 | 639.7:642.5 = 1.02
